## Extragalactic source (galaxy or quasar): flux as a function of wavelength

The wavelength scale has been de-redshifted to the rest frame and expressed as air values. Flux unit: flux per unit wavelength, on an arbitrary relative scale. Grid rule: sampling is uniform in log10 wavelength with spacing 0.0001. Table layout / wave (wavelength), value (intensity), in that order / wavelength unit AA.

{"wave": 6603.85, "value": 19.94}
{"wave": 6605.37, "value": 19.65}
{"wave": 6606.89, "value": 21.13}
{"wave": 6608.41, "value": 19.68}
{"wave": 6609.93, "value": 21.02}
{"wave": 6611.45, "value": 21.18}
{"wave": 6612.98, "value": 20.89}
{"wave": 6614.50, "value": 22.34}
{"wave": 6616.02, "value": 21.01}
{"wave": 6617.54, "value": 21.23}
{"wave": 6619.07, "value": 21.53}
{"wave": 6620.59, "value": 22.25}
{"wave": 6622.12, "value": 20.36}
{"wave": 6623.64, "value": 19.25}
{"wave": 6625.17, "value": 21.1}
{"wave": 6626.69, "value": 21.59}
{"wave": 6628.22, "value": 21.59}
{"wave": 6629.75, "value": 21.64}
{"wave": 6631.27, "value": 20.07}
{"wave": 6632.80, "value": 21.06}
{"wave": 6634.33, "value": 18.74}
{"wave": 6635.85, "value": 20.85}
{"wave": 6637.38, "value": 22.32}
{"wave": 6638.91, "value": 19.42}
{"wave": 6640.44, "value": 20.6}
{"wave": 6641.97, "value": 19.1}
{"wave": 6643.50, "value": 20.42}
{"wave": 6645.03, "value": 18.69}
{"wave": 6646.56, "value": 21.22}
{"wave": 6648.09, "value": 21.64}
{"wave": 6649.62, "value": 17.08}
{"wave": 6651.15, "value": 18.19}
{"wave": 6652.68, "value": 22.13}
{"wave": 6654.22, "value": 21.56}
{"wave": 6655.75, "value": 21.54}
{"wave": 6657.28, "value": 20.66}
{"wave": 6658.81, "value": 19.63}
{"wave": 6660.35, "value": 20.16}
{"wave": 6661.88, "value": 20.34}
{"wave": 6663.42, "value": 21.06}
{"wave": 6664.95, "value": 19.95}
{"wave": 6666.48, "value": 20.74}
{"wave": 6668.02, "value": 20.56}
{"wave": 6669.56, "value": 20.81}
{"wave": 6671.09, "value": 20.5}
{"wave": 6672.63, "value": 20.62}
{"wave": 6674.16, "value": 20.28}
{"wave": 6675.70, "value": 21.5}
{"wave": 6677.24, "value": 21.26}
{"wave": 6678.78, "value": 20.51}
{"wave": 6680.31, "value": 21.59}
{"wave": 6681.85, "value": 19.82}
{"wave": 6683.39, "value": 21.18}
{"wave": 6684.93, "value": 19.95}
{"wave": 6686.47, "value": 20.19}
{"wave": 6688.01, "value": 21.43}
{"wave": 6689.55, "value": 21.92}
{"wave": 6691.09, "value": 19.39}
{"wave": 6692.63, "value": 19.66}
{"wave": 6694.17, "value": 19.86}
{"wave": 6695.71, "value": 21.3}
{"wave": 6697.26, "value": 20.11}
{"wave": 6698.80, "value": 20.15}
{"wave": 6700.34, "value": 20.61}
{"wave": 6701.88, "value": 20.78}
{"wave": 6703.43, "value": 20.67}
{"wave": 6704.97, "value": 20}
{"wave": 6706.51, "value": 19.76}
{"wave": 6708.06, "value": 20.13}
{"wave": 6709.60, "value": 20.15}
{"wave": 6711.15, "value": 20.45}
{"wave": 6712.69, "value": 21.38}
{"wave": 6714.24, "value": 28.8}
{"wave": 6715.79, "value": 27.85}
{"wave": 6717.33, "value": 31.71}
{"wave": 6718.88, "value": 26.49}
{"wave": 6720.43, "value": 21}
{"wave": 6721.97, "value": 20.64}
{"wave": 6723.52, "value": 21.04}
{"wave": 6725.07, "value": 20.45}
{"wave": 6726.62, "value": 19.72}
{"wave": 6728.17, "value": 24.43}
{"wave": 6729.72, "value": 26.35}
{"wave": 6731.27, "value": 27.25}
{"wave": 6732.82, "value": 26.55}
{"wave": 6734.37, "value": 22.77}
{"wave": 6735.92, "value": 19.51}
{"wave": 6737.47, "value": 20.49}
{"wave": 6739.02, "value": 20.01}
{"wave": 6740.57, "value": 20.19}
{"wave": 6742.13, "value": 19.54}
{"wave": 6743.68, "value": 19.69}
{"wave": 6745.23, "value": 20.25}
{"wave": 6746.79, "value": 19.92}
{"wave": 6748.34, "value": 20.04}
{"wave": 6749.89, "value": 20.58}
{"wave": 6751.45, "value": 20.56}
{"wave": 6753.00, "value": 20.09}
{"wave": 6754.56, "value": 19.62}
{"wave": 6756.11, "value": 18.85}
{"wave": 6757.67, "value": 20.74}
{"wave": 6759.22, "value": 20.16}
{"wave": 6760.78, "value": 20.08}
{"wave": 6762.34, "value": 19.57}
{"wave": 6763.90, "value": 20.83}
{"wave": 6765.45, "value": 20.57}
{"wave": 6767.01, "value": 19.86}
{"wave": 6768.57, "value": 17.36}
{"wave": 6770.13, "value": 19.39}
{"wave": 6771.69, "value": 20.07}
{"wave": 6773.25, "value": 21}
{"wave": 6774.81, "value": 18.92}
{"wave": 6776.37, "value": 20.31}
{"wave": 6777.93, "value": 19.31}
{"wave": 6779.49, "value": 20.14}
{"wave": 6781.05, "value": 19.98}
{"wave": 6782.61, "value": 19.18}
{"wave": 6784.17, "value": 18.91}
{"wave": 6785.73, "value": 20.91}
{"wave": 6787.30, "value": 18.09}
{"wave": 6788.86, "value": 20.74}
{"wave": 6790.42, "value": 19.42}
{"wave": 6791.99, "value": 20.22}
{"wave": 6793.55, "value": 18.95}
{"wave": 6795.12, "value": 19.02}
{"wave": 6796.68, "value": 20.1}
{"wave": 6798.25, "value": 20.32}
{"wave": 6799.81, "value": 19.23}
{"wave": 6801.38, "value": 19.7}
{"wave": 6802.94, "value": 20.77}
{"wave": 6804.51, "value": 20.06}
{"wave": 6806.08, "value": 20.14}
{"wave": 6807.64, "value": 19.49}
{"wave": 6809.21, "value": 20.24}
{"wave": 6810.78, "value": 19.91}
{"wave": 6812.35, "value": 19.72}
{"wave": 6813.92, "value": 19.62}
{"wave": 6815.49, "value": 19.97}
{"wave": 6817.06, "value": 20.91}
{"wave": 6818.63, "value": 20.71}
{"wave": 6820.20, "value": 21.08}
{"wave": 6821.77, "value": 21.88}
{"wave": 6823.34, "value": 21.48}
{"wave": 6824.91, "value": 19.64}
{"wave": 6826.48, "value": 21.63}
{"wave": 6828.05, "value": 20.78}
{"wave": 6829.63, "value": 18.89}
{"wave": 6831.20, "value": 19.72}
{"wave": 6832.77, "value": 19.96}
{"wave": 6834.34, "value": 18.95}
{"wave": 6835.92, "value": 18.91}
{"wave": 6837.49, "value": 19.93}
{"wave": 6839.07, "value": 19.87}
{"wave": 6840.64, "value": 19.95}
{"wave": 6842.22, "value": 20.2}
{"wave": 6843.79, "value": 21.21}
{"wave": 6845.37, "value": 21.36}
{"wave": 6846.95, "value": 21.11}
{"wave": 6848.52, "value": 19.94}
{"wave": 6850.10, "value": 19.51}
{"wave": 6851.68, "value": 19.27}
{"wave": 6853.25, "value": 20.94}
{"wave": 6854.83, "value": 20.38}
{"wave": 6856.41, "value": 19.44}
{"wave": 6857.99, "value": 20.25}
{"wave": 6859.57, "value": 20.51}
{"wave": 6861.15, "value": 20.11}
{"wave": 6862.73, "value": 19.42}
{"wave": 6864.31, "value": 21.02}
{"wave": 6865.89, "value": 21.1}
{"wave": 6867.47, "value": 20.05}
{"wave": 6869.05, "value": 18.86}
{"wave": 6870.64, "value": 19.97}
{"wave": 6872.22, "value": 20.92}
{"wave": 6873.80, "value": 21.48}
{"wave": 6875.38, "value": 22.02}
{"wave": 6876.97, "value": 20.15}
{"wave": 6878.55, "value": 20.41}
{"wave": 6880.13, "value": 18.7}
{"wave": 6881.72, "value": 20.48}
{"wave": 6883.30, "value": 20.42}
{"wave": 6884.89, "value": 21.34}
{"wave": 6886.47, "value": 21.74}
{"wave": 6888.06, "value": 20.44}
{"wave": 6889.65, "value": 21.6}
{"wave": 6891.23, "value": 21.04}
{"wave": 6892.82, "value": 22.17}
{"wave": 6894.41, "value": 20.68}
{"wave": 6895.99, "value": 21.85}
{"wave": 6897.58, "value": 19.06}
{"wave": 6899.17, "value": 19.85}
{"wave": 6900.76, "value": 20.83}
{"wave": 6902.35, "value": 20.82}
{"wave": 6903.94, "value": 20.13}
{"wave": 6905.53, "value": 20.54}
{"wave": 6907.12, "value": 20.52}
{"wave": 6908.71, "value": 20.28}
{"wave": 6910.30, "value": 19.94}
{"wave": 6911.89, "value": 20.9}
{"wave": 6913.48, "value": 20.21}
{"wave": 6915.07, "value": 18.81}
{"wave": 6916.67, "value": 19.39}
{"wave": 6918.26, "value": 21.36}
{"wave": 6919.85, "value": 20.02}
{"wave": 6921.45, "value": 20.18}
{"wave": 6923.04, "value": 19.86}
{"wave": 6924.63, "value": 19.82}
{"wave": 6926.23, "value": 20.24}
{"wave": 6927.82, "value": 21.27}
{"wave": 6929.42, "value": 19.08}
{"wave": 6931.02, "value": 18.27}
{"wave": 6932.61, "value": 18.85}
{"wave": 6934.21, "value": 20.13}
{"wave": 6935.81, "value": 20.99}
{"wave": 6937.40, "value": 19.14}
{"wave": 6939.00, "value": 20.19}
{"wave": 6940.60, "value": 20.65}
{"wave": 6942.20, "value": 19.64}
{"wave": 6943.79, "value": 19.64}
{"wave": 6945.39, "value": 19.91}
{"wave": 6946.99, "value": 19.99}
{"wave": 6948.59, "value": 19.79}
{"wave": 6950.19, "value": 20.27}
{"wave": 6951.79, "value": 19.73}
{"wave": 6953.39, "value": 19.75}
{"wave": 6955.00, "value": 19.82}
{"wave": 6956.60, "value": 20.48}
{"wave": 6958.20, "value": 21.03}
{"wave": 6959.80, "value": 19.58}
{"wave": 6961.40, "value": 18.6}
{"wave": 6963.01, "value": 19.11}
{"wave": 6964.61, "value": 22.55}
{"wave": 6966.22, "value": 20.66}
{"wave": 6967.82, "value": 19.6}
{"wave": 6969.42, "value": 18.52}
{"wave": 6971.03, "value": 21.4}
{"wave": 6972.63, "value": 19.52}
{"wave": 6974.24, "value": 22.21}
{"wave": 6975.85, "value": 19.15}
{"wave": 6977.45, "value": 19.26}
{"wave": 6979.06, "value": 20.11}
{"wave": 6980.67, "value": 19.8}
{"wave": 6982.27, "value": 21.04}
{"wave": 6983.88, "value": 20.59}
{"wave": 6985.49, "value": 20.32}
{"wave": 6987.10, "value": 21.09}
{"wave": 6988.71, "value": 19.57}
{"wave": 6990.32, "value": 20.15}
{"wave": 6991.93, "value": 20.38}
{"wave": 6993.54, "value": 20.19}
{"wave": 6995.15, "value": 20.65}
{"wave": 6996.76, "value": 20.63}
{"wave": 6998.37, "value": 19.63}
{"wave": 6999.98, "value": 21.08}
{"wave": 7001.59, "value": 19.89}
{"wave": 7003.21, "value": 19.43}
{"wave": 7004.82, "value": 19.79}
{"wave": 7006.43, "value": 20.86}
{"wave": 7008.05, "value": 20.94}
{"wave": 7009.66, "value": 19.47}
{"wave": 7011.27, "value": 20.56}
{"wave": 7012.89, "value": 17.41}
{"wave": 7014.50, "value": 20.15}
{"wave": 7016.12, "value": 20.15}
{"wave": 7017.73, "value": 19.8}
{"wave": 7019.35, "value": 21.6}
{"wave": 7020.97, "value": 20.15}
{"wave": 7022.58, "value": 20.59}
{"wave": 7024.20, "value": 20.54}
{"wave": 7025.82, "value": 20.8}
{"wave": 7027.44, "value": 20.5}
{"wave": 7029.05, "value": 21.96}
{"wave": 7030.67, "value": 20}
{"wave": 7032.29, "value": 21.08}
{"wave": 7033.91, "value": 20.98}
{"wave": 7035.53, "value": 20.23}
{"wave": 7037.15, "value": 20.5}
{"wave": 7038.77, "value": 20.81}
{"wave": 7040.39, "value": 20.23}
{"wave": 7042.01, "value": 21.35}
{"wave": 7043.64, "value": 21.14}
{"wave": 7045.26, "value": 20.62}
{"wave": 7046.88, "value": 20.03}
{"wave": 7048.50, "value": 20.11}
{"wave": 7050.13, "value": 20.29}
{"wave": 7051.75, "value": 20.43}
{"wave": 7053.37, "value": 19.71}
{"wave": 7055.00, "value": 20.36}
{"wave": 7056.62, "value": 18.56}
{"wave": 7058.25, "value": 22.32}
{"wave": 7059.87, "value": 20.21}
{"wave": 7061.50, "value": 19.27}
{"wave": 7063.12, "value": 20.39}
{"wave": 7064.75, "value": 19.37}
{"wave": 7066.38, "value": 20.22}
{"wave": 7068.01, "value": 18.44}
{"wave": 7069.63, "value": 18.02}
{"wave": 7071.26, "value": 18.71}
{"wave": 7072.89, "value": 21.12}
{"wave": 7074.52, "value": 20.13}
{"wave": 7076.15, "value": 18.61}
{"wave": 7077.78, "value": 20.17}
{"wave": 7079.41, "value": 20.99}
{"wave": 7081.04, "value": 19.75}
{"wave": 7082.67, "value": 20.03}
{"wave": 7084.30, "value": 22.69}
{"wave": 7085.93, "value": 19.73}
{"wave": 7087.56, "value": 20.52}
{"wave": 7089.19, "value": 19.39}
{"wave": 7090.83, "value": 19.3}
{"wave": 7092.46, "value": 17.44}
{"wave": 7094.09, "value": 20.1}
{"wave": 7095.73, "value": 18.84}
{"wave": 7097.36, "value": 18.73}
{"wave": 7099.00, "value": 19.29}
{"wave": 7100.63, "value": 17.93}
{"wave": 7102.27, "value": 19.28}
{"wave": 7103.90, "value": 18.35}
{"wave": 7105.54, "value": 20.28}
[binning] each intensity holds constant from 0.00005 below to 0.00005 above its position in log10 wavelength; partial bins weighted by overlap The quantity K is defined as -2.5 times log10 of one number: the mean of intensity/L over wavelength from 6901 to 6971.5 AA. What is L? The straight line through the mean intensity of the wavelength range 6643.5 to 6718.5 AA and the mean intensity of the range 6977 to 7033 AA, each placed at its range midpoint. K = 0.023 mag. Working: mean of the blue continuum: 21.1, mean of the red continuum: 20.3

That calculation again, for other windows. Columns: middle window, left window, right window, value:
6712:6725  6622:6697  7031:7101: -0.20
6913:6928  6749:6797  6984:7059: 0.00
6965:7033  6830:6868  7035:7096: -0.01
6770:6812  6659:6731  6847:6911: 0.06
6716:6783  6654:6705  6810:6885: -0.03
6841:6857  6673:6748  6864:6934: 0.02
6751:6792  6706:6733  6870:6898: 0.15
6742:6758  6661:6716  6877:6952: 0.04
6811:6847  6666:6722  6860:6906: 0.03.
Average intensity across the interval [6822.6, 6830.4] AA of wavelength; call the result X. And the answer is 20.5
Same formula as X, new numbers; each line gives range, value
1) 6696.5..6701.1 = 20.3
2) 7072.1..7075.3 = 20.6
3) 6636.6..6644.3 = 20.3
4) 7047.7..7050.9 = 20.2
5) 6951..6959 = 20.2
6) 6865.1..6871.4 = 20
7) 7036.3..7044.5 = 20.8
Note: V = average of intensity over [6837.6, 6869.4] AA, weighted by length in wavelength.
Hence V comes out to 20.2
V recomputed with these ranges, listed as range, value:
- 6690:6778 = 21.2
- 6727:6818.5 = 20.4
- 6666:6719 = 21.4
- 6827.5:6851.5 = 20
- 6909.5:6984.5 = 20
